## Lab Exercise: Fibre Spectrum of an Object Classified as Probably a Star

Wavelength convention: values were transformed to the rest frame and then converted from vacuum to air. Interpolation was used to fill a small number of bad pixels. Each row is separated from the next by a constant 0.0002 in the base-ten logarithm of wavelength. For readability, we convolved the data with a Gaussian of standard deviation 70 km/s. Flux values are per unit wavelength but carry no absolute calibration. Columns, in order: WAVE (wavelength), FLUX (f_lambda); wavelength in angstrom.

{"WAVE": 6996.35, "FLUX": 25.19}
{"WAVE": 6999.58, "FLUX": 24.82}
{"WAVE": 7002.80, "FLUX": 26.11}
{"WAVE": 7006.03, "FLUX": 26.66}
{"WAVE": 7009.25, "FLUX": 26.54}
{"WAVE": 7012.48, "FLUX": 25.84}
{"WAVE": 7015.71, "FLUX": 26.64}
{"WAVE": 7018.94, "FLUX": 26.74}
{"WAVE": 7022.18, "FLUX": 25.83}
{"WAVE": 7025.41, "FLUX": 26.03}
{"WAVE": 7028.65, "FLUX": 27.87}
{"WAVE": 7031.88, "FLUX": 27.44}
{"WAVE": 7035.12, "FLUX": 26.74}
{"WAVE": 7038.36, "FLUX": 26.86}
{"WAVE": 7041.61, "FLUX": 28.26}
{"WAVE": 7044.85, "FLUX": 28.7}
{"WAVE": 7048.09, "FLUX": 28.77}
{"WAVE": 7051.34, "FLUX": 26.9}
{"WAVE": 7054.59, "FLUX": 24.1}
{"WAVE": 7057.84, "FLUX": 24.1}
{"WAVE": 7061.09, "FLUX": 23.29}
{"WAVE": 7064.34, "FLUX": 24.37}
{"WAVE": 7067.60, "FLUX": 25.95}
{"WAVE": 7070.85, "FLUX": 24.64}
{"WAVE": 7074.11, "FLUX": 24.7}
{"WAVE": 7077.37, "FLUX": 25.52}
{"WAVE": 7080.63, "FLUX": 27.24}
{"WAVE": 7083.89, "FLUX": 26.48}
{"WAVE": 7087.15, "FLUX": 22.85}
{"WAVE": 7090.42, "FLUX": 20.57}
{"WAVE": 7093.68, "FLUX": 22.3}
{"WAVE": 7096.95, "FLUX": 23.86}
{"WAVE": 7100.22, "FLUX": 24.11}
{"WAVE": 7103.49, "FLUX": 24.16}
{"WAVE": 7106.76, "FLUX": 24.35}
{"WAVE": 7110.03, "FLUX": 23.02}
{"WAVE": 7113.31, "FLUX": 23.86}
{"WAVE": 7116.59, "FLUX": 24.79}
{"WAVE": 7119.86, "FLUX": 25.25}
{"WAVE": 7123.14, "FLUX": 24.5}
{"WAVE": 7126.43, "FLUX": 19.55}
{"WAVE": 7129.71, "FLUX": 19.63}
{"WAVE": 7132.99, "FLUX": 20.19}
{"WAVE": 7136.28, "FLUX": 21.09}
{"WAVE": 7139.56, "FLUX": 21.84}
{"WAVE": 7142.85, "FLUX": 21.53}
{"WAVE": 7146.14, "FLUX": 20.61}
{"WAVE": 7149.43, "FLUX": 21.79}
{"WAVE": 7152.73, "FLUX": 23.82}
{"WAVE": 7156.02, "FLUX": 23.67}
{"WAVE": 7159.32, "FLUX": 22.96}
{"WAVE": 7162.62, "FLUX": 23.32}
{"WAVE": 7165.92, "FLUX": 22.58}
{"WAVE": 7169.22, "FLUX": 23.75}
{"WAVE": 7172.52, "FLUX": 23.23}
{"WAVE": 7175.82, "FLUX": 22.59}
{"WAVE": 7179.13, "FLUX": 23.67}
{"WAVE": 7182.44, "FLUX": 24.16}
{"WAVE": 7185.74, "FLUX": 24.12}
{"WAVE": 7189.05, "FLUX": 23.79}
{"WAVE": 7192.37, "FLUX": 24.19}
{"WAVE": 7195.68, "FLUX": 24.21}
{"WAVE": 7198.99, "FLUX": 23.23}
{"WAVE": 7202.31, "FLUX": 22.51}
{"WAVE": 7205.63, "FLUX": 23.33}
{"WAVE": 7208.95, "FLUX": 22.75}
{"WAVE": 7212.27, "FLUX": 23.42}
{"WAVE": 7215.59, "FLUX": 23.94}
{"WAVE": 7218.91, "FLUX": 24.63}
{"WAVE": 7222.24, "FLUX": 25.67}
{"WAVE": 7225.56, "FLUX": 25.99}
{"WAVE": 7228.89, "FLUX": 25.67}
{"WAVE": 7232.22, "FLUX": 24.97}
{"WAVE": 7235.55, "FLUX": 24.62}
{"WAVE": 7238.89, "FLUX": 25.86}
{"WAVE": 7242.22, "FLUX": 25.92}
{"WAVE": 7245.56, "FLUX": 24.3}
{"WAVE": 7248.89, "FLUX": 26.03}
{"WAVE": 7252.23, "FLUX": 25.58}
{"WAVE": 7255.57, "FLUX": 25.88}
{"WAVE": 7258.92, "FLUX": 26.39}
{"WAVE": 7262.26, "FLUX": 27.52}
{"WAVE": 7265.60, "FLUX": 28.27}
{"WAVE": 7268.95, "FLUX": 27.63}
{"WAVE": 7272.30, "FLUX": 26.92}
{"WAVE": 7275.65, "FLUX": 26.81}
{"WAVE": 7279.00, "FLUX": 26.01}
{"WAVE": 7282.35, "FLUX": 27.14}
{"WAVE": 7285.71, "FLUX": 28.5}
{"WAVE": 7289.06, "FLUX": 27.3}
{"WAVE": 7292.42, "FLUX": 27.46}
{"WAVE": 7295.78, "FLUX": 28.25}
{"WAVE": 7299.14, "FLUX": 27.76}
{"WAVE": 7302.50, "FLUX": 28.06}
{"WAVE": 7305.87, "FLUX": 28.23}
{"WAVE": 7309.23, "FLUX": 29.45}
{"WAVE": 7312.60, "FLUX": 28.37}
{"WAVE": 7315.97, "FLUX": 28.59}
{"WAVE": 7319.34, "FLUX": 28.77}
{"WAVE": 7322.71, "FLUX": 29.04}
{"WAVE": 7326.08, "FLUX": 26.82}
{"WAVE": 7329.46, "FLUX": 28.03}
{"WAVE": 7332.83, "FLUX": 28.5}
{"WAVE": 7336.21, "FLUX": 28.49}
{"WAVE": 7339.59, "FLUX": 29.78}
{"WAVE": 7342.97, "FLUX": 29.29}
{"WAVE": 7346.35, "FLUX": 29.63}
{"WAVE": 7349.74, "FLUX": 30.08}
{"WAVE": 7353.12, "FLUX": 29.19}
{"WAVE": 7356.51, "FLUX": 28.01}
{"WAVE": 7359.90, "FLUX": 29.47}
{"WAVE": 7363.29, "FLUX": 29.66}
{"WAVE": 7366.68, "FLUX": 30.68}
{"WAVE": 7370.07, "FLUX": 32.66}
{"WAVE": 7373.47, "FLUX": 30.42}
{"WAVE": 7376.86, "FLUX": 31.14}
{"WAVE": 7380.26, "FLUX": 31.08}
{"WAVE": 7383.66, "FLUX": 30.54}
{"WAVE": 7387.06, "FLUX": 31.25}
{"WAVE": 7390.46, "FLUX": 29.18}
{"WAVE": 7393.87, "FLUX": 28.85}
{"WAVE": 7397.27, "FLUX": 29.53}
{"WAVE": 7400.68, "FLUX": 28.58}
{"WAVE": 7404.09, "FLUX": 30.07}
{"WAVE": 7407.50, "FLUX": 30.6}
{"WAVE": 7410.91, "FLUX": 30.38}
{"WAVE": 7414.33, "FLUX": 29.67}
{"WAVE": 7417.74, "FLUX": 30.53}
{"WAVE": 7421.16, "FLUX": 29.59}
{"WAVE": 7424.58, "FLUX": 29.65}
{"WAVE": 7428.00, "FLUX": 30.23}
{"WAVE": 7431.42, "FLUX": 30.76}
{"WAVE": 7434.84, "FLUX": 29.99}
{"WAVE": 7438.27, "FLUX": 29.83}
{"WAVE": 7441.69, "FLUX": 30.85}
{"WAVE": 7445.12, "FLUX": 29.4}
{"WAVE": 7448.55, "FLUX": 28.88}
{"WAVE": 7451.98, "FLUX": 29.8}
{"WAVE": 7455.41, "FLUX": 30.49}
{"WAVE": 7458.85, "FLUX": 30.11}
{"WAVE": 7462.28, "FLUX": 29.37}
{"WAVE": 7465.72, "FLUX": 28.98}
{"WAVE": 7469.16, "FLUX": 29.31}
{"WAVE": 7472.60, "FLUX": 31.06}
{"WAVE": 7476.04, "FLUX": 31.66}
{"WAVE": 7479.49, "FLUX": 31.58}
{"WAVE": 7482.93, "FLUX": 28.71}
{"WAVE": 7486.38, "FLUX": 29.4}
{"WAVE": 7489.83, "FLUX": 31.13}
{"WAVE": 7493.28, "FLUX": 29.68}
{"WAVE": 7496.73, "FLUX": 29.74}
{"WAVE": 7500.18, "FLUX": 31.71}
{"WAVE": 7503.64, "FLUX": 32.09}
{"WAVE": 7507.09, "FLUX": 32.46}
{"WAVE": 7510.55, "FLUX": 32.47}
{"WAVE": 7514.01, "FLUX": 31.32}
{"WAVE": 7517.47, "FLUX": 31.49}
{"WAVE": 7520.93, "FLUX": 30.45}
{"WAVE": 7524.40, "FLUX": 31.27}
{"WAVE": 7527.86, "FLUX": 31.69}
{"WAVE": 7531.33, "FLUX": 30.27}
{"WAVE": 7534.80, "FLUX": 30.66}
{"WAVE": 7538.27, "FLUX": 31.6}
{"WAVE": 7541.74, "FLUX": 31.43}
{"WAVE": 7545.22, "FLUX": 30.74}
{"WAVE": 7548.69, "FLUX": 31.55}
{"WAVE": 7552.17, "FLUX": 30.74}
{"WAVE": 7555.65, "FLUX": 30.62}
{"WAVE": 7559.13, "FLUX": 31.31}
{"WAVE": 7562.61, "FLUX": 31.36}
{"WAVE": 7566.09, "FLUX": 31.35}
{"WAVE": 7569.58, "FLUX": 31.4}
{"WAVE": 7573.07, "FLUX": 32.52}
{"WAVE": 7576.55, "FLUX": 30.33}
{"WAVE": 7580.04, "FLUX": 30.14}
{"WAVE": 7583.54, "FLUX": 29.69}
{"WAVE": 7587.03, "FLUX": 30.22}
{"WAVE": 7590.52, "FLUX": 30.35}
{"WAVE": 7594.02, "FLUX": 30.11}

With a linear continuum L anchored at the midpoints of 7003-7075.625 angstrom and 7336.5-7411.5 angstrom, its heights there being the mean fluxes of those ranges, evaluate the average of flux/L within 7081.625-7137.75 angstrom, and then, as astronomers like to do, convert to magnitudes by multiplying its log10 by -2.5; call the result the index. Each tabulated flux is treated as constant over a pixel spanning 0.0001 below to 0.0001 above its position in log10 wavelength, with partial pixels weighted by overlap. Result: 0.17 mag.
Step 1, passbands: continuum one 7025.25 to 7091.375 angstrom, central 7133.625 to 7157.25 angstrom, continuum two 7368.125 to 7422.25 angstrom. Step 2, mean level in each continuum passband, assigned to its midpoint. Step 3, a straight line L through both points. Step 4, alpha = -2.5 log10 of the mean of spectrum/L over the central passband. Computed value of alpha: 0.22 mag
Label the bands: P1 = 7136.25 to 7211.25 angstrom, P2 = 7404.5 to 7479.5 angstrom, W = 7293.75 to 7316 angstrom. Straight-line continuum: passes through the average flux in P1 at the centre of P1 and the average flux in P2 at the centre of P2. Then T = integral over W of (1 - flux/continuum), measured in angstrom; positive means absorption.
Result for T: -1.57 angstrom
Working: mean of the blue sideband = 23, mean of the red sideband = 30.1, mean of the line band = 28.4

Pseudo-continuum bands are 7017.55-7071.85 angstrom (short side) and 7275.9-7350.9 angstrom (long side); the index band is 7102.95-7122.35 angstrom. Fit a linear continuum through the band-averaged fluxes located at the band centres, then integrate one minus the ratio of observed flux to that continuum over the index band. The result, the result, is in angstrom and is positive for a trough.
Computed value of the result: 1.8 angstrom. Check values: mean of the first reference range 26.3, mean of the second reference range 28.3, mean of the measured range 24.3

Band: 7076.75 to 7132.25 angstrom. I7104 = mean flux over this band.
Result 23.6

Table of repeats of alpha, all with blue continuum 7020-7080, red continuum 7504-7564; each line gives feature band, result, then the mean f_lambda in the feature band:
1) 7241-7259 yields 0.107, 25.6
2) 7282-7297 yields 0.035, 27.8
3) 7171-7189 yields 0.168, 23.6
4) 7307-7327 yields 0.015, 28.6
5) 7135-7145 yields 0.253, 21.5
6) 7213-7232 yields 0.118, 25.1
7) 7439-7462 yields 0.018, 29.9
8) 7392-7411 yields 0.010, 29.6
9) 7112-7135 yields 0.195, 22.5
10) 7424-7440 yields 0.002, 30.1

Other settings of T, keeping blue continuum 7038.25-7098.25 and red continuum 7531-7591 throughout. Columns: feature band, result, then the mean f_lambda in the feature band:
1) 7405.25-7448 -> -1.05 angstrom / 30.1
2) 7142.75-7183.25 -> 5.20 angstrom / 22.9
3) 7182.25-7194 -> 1.12 angstrom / 24.1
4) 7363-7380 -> -1.36 angstrom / 31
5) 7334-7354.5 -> -0.71 angstrom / 29.4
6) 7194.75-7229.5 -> 3.62 angstrom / 24.1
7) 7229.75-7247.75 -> 1.32 angstrom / 25.2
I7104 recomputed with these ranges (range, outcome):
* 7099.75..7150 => 22.5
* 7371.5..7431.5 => 30.1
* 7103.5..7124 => 24.3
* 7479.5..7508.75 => 30.7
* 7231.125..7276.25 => 26.2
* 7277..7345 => 28.2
